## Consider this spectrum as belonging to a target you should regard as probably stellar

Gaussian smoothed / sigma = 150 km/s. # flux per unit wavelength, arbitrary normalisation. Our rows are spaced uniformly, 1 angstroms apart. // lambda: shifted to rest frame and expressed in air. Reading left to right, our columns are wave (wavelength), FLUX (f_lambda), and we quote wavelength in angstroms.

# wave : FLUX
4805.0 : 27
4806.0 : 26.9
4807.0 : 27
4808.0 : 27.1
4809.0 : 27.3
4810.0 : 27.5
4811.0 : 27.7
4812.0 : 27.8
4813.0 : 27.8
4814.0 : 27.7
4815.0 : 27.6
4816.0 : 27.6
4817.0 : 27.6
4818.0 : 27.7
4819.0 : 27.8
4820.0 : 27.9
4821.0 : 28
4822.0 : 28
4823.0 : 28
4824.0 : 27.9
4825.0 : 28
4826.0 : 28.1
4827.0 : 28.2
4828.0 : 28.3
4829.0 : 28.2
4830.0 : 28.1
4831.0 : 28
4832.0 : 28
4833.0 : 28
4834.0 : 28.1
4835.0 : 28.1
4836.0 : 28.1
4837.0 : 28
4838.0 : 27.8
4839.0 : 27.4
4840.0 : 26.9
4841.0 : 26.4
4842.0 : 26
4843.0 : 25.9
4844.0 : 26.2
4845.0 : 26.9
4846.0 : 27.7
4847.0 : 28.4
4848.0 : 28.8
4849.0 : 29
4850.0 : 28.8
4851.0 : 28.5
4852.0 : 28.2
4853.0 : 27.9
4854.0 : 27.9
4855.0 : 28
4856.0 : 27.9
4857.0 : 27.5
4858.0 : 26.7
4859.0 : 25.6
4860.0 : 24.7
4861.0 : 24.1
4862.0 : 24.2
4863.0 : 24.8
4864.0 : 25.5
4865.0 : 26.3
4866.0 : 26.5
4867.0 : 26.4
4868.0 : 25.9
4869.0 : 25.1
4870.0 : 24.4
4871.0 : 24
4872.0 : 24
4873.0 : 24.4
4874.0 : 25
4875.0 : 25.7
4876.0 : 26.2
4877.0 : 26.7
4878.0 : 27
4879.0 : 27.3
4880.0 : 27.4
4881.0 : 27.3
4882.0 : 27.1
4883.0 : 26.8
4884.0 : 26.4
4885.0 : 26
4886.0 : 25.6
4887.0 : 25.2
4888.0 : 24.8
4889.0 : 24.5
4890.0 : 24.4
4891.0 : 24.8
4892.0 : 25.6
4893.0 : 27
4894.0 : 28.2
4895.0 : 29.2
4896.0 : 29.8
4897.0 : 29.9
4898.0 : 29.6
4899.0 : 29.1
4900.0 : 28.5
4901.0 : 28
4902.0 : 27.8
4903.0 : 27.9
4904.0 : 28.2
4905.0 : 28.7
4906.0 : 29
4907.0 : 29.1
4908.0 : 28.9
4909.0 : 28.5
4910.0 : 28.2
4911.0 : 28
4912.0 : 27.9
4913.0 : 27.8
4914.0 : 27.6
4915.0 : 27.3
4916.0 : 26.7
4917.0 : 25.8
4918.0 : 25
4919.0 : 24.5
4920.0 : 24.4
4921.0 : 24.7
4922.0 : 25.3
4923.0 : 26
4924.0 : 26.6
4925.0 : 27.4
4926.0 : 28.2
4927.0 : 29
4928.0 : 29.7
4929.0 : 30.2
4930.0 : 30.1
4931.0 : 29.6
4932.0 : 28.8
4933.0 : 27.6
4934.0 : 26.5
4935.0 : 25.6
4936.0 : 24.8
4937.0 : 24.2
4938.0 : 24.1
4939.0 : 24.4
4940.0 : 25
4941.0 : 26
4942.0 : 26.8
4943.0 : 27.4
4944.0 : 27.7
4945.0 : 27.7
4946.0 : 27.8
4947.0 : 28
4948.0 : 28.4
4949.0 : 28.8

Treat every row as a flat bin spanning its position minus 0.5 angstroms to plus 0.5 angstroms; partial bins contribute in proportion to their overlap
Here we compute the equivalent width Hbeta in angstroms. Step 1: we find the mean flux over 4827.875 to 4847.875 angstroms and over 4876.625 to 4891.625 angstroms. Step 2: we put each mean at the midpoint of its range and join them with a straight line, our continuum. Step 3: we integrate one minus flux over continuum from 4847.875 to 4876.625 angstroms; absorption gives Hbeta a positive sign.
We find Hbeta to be 0.6 angstroms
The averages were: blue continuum 27.5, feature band 26.2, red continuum 26.1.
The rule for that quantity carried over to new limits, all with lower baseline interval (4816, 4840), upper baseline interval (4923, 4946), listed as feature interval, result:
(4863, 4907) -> 1.3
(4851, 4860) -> 0.1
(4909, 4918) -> 0.0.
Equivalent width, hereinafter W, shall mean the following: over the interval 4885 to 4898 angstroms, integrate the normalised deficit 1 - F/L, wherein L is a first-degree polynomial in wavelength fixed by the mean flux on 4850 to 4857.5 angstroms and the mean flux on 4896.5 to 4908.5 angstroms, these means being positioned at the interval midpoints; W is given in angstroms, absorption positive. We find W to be 0.9 angstroms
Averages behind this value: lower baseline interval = 28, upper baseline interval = 28.7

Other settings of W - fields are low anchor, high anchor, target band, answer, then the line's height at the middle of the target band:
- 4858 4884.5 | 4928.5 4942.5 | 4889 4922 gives -1.5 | 26.2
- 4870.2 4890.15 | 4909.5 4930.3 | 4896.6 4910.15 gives -1.1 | 26.6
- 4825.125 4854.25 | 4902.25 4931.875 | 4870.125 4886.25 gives 1.0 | 27.7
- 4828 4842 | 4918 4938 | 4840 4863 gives 0.5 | 27.6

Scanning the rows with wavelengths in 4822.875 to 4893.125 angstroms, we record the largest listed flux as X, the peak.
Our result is 29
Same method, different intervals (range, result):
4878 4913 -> 29.9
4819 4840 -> 28.3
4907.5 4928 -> 29.7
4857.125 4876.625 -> 26.7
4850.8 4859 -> 28.5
